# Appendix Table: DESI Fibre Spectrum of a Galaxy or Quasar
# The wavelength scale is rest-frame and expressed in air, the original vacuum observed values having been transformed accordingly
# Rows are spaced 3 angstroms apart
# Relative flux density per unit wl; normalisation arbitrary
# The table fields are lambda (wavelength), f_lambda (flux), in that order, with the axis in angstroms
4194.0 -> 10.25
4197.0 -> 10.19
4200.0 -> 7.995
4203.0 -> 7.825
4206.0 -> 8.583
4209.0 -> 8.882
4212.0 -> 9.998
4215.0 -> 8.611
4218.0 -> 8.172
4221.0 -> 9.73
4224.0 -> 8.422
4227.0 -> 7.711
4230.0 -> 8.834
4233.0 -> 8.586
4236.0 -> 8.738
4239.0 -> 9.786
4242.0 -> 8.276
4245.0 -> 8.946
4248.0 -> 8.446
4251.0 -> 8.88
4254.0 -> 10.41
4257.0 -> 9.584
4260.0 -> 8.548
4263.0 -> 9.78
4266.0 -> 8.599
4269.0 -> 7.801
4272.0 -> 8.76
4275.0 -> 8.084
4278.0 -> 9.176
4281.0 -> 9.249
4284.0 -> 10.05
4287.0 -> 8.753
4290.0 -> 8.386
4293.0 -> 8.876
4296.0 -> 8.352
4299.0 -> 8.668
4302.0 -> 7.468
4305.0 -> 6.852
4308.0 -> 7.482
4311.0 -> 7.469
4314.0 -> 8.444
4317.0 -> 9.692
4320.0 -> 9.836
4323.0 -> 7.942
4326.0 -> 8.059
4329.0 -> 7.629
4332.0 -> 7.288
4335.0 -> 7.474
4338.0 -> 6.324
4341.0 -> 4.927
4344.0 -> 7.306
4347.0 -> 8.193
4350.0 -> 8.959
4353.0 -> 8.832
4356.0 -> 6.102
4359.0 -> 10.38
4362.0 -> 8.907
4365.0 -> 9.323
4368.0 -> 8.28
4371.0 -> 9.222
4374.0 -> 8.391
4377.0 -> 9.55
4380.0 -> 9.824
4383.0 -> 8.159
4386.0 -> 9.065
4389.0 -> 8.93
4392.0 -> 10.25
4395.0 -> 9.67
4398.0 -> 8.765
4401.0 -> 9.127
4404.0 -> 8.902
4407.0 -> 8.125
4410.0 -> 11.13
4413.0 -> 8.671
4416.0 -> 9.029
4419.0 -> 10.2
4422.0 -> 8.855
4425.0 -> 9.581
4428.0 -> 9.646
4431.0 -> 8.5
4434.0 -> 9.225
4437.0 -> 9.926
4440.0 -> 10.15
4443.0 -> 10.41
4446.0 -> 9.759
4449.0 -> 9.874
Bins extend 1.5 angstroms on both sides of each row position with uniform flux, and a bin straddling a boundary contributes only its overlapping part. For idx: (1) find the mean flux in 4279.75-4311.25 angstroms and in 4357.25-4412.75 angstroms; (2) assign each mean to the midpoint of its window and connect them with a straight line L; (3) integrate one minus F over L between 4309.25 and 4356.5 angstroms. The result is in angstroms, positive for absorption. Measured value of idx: 4.8 angstroms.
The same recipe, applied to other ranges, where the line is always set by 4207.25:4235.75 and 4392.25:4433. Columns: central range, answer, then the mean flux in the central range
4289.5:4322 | 2.46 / 8.31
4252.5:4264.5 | -0.97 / 9.58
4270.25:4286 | -0.20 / 9.03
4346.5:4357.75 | 1.30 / 8.06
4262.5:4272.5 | 0.30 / 8.63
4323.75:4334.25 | 1.61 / 7.67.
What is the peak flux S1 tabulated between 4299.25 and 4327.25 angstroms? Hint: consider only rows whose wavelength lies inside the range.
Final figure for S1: 9.836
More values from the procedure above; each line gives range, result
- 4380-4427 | 11.13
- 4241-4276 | 10.41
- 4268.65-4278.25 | 9.176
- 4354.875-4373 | 10.38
